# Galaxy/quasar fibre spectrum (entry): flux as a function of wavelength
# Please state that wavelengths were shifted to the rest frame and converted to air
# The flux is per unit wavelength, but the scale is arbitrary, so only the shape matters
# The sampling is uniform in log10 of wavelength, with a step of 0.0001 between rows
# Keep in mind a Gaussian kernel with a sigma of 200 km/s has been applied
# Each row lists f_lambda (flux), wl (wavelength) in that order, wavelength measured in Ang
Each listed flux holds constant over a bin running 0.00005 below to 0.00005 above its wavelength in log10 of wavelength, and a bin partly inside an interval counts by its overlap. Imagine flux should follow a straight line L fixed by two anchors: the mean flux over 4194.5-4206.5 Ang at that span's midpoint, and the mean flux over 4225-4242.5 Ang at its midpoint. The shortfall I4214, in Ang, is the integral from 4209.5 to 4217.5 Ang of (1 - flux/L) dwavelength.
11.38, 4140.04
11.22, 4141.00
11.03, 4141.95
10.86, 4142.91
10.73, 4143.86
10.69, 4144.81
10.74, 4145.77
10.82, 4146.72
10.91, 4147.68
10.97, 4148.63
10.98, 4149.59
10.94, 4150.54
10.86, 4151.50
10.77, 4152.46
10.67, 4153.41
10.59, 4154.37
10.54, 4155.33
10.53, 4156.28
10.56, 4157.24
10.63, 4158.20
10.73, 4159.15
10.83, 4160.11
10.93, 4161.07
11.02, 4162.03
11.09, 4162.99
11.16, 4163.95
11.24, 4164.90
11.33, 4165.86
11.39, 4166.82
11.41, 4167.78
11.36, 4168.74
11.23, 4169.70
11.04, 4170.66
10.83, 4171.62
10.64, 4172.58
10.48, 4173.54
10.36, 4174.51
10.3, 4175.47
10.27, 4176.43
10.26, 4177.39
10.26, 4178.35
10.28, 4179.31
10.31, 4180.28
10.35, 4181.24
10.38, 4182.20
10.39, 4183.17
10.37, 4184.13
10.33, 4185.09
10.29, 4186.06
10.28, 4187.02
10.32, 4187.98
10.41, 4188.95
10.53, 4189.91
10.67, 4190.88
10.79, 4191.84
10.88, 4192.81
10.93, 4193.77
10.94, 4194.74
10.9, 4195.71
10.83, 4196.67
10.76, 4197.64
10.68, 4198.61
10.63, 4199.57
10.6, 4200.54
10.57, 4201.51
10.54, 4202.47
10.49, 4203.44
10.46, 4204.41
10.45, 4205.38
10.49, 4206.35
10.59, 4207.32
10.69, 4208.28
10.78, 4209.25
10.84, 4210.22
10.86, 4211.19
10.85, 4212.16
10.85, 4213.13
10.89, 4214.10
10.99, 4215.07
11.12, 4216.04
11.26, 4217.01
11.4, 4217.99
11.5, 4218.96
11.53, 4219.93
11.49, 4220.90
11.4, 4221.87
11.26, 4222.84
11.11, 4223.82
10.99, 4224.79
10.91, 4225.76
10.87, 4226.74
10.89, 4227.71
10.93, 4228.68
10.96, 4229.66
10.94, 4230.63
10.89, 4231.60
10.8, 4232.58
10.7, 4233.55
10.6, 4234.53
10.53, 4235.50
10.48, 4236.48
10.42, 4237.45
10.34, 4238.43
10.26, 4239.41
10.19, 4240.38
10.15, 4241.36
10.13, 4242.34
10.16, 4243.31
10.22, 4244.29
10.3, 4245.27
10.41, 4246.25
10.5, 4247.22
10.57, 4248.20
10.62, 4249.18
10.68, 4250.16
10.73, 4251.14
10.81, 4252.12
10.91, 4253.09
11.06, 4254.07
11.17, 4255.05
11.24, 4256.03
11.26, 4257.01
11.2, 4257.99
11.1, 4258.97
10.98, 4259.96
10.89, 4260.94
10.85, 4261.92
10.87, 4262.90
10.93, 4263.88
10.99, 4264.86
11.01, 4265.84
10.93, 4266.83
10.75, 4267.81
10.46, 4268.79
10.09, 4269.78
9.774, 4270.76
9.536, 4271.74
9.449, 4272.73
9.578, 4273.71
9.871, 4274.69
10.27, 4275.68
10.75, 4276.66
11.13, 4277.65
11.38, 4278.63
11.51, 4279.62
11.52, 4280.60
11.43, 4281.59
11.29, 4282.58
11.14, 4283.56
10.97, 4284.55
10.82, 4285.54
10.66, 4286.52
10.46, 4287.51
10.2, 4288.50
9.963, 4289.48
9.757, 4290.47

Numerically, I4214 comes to -0.24 Ang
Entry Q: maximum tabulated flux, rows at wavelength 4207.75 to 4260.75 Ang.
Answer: 11.53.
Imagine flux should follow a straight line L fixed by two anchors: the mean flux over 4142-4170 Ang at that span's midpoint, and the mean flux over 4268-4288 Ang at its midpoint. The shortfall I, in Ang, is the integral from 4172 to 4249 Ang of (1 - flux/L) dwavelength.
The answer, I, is 0.8 Ang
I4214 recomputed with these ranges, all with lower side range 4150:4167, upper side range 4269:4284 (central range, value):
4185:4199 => 0.2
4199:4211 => 0.2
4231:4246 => 0.4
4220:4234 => -0.4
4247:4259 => -0.3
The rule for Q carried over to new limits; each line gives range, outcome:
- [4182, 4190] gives 10.53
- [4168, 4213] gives 11.36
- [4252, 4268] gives 11.26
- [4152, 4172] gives 11.41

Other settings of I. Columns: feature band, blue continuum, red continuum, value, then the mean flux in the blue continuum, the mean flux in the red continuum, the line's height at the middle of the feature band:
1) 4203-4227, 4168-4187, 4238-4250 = -1.3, 10.5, 10.3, 10.4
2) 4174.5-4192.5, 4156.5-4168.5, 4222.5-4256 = 0.9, 11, 10.7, 10.9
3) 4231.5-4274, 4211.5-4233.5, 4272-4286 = 1.3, 11.1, 10.8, 10.9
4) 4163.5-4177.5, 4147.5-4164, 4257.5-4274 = -0.2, 10.8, 10.6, 10.8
